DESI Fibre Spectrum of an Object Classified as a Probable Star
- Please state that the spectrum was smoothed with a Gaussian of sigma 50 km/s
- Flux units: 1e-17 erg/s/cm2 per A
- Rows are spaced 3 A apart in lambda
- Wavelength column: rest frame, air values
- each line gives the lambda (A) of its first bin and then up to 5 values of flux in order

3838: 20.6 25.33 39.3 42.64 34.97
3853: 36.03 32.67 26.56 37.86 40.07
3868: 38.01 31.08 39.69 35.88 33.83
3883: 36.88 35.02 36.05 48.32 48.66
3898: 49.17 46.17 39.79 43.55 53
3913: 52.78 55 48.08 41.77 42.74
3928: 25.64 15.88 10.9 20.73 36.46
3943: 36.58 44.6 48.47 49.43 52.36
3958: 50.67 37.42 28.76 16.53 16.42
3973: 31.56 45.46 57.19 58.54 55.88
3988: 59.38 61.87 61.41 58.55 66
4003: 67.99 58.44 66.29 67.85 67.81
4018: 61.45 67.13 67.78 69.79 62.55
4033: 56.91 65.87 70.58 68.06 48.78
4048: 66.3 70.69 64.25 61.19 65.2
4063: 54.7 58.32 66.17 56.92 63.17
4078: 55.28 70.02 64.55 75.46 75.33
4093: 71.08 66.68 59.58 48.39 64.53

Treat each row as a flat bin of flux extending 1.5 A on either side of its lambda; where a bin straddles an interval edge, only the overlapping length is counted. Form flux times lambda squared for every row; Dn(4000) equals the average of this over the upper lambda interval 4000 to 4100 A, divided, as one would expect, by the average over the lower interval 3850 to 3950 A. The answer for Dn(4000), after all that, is 1.8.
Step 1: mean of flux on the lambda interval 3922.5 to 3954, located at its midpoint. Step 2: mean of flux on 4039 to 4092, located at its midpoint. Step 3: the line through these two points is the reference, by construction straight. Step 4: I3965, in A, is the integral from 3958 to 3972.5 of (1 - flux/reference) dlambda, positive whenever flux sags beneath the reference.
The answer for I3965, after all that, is 4.32 A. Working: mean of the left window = 33.7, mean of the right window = 64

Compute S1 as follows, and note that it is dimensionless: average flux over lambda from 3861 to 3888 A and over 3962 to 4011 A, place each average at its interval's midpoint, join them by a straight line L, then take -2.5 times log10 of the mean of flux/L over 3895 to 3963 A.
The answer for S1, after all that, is 0.05 mag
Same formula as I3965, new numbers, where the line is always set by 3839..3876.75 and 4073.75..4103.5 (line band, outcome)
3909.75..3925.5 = -2.3 A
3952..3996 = 4.2 A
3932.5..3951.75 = 5.1 A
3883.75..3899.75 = -1.4 A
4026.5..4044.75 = -1.9 A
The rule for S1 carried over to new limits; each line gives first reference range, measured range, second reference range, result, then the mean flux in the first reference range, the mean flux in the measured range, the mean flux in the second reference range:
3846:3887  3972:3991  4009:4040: 0.10 mag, 35.7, 52.7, 65.7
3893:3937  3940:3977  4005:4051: 0.28 mag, 40.3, 38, 64.6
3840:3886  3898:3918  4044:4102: -0.17 mag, 35.5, 48.4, 63.6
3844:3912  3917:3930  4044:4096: 0.15 mag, 39.5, 39.2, 64.2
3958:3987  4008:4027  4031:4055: -0.21 mag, 39.6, 66.7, 63.9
